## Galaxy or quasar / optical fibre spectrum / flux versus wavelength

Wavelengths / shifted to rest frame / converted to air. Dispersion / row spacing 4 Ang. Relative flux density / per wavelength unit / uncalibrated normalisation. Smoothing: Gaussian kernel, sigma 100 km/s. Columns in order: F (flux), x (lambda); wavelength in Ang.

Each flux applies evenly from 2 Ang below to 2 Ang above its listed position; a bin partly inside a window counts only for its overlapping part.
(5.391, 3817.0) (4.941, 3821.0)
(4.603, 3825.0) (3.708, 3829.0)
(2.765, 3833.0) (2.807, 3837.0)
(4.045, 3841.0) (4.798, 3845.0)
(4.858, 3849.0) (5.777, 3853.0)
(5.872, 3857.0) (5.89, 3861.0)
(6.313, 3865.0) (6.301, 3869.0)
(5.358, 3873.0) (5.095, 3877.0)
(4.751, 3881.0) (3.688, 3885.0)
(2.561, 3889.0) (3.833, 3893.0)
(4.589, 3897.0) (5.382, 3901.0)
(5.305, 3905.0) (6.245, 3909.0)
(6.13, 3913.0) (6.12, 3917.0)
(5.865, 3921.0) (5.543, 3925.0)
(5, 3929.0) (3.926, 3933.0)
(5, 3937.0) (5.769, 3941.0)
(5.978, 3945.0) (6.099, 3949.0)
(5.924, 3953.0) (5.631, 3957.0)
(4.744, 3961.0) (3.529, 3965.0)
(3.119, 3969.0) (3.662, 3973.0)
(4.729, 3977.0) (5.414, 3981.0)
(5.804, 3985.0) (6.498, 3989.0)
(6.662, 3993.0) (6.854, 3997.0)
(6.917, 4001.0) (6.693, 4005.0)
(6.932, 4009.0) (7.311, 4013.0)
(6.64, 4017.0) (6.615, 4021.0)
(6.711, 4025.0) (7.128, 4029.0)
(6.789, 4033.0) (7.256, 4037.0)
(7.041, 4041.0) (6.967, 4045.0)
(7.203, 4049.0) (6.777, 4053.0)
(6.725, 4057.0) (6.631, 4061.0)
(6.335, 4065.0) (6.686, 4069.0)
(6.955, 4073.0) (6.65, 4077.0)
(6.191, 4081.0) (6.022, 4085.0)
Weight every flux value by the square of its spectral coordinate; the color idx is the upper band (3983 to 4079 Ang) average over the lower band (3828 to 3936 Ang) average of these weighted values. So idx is 1.48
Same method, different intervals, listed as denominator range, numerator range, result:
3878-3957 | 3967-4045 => 1.27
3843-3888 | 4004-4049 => 1.43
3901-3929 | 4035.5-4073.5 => 1.27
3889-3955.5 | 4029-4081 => 1.37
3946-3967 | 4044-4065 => 1.37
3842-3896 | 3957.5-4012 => 1.18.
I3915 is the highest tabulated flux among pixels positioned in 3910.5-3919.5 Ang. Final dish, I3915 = 6.13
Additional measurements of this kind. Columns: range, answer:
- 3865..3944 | 6.313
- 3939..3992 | 6.498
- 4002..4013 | 7.311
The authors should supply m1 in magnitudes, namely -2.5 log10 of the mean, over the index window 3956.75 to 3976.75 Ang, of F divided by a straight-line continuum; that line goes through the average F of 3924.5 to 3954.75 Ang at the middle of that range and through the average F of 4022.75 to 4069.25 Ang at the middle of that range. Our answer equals 0.38 mag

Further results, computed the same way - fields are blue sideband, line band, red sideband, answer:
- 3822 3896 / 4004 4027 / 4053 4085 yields -0.127 mag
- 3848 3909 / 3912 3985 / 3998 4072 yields 0.142 mag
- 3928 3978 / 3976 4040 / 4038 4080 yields -0.127 mag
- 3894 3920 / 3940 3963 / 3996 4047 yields 0.073 mag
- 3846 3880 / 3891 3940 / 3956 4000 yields 0.034 mag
